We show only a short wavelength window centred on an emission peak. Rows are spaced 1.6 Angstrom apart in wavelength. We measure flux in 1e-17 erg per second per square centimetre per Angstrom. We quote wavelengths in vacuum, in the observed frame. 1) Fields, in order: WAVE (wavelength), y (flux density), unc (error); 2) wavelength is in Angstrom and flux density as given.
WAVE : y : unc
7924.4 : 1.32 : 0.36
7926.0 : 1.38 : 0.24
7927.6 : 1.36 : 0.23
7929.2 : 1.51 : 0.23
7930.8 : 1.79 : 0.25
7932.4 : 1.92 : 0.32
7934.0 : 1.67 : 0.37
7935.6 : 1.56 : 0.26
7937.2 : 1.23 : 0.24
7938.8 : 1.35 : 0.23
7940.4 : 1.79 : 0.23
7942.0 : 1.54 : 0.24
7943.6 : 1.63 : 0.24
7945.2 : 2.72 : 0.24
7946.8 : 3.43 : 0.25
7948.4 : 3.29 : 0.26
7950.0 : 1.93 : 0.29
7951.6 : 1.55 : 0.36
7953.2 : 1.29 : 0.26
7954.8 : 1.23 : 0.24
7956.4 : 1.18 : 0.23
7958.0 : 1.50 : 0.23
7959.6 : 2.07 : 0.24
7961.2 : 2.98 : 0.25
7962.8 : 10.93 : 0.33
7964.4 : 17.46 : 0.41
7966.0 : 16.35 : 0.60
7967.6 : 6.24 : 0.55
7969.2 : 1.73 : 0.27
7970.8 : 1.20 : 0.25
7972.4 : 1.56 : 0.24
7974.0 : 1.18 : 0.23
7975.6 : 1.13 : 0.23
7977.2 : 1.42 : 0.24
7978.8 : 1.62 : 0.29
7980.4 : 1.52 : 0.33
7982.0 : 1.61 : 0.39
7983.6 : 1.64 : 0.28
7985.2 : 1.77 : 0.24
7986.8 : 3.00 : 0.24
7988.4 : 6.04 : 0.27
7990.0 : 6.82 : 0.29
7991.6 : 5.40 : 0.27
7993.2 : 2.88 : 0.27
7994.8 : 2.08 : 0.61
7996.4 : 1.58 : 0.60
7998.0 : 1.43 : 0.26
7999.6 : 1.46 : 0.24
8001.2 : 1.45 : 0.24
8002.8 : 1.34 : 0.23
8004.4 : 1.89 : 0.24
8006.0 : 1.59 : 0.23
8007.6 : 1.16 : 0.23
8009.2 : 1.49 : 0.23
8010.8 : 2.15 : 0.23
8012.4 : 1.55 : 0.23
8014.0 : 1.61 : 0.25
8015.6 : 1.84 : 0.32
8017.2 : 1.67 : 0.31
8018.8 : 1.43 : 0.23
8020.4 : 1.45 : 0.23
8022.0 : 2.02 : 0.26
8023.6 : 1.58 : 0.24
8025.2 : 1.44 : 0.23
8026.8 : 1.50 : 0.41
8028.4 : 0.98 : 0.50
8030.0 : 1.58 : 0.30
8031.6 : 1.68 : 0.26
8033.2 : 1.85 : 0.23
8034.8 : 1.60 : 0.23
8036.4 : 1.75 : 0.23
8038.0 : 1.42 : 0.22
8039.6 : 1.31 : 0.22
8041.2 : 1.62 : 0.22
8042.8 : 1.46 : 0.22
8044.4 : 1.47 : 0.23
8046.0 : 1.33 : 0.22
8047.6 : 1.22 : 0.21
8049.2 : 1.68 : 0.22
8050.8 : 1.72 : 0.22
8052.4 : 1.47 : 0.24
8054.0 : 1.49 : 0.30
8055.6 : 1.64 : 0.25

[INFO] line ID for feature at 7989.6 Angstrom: [N II]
